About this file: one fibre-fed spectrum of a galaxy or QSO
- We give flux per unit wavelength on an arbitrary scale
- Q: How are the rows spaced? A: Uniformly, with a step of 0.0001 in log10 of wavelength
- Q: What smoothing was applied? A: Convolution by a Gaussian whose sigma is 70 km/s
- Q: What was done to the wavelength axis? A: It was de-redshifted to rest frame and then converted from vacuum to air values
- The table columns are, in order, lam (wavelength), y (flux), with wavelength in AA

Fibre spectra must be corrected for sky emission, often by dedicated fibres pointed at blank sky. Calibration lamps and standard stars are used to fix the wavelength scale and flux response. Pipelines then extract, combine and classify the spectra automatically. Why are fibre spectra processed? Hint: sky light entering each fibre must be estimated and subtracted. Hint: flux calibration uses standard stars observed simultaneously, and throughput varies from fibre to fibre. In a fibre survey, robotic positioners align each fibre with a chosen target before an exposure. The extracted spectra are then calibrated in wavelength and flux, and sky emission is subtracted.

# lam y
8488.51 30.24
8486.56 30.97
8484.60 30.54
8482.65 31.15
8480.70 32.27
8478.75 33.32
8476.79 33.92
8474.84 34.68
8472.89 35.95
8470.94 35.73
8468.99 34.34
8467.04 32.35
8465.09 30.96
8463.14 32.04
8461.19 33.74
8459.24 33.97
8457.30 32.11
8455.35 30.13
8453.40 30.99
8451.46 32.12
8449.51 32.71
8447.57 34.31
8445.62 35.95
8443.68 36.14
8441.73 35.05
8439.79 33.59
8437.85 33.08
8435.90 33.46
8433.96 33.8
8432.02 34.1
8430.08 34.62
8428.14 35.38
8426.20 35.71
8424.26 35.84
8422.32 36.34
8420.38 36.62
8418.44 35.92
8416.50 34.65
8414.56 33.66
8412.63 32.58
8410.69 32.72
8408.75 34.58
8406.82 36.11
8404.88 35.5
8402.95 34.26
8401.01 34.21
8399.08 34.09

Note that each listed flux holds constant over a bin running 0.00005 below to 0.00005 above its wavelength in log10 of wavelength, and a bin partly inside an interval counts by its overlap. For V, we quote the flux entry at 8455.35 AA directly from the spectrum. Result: 30.13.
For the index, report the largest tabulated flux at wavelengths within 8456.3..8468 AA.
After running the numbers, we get 33.97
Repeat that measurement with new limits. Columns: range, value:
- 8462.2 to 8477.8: 35.95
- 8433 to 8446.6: 36.14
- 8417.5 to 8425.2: 36.62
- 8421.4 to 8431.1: 36.34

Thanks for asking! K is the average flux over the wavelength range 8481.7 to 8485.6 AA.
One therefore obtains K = 30.8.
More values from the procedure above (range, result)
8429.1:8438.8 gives 33.8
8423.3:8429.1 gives 35.6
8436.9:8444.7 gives 34.5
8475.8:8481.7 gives 33.2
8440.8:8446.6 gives 35.7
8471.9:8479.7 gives 34.5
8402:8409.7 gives 35.1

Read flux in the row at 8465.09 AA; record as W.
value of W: 30.96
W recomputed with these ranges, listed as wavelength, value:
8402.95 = 34.26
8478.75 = 33.32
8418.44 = 35.92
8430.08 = 34.62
